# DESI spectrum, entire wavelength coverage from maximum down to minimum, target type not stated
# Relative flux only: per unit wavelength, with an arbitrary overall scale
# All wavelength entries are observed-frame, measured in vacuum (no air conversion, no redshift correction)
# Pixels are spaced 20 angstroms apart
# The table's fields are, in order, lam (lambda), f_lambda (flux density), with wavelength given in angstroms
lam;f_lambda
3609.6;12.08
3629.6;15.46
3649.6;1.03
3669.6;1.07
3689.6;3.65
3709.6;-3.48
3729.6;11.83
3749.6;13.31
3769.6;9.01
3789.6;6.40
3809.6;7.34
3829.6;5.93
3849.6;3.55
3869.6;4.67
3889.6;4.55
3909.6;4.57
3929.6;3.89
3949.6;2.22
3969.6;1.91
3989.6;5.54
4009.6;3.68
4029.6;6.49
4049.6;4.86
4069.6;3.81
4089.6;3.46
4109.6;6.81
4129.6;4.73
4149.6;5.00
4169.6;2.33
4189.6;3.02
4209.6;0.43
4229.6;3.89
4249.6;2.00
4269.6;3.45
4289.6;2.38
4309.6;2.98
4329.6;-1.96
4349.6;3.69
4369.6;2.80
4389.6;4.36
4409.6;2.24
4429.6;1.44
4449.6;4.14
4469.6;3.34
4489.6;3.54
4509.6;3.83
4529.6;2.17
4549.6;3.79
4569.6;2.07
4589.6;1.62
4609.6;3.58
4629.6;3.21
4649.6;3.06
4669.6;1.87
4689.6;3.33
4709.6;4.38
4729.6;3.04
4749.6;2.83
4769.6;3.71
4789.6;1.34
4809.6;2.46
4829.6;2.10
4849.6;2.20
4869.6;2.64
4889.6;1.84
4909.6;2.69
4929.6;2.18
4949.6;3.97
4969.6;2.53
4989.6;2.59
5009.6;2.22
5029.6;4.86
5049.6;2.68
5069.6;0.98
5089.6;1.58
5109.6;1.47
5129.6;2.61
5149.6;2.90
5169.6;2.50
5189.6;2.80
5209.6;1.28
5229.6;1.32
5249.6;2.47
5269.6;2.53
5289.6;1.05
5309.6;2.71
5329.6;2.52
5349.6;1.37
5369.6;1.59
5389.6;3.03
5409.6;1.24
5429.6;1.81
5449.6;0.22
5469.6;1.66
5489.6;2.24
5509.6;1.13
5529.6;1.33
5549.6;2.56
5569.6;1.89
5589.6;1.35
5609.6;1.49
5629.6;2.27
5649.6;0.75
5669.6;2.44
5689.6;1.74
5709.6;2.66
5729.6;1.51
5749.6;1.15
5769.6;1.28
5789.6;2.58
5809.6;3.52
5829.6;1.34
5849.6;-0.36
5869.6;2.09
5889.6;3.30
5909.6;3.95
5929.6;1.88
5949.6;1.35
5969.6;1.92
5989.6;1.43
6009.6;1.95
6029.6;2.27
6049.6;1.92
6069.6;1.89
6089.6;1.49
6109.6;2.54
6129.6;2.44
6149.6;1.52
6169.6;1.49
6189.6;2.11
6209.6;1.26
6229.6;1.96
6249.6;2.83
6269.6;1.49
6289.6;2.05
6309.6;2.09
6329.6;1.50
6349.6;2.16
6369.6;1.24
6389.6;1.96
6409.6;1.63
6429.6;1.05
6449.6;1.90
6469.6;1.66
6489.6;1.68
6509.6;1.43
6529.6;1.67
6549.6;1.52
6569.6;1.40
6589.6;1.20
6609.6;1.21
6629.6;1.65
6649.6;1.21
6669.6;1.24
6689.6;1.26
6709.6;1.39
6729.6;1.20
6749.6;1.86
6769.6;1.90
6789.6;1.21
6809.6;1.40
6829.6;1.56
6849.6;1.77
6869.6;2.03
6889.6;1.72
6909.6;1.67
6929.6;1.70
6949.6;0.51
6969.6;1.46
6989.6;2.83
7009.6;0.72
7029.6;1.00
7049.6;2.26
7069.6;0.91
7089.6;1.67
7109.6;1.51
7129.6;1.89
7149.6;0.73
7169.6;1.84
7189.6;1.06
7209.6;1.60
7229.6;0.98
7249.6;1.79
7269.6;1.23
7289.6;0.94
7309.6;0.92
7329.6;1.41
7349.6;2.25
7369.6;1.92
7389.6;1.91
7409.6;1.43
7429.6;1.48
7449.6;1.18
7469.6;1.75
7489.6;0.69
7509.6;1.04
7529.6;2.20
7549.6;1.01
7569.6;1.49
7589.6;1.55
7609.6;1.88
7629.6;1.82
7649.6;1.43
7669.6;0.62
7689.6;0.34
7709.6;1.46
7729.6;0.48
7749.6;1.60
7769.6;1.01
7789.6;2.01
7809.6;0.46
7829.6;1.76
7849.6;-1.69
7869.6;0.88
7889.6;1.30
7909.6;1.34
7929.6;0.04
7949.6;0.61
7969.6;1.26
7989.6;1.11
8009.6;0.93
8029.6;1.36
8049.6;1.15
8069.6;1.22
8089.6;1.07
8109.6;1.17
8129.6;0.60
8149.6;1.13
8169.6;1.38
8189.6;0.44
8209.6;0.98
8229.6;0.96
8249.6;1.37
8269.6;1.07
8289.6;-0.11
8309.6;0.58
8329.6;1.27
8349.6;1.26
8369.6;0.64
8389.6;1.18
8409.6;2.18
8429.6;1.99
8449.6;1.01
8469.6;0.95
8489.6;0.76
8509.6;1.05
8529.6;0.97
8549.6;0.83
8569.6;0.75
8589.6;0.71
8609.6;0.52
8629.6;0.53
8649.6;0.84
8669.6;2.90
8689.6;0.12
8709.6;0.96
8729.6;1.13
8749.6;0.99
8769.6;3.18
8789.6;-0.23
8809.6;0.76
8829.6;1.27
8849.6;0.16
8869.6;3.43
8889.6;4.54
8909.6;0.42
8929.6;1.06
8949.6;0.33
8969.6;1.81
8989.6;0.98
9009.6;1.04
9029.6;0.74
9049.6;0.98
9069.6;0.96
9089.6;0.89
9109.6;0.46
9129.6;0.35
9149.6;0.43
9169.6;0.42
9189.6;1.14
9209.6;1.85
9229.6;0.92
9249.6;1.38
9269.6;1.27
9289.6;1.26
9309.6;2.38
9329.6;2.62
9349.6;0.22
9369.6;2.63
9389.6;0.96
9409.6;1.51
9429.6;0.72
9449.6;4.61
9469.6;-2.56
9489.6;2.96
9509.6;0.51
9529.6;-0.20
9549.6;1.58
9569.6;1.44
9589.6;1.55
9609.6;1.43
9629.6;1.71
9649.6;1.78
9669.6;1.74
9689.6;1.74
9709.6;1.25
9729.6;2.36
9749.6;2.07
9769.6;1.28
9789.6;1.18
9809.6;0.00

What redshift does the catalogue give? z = 1.38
